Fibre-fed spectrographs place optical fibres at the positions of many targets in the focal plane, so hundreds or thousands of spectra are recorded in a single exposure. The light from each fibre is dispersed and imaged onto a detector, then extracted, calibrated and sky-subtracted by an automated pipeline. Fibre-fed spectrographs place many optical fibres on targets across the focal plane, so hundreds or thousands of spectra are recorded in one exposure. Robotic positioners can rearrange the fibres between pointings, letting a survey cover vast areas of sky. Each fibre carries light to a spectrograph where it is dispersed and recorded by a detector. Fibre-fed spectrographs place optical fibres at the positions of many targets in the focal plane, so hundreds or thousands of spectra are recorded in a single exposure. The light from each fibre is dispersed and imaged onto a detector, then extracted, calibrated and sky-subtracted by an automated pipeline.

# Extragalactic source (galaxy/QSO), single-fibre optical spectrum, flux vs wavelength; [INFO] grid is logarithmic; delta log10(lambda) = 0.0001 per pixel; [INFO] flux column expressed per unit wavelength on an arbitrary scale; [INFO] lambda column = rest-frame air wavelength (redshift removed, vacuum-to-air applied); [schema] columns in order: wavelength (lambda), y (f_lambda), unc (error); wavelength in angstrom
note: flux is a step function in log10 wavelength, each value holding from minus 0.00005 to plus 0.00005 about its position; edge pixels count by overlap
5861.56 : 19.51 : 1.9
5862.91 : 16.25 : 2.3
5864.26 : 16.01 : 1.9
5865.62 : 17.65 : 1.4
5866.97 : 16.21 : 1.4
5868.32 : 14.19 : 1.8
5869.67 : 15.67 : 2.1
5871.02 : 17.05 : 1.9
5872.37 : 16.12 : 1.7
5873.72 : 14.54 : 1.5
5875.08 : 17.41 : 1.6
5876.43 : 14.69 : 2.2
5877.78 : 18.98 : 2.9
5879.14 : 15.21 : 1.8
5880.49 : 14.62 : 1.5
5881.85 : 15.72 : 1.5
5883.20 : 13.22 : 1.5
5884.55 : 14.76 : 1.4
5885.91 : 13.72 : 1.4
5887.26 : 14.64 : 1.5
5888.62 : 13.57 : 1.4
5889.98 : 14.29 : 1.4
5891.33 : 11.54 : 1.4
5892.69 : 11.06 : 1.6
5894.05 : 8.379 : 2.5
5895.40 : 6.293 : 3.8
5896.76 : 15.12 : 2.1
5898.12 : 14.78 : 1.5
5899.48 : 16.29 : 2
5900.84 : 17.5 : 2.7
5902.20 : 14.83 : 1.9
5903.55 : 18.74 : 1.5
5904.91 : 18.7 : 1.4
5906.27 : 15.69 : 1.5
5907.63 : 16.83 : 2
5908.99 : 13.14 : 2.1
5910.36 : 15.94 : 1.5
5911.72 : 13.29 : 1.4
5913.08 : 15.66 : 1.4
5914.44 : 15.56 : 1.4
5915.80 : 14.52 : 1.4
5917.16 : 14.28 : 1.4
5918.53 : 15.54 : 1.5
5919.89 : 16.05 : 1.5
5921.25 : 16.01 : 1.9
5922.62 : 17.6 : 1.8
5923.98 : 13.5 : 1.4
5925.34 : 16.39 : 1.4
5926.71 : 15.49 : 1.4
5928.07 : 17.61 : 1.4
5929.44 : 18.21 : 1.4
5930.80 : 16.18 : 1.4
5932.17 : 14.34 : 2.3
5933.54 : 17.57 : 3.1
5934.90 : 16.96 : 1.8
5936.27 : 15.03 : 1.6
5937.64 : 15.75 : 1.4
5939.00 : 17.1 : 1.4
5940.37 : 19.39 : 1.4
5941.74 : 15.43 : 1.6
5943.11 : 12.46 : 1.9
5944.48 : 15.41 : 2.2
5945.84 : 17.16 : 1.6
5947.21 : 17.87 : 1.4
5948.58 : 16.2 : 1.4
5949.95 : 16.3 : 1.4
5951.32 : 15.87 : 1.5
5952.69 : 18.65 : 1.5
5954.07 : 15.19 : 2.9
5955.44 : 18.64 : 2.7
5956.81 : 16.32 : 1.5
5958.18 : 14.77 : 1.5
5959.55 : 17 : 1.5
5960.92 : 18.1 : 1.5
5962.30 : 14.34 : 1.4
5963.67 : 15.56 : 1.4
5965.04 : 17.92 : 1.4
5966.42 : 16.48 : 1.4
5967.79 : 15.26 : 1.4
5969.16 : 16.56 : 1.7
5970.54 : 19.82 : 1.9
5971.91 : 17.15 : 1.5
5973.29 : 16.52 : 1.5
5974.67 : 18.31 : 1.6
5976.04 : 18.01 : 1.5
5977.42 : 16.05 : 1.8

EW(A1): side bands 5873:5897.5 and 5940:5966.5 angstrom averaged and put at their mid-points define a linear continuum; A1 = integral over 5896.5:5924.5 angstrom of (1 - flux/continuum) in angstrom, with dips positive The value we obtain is -1.9 angstrom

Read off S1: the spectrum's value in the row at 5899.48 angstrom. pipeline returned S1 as 16.29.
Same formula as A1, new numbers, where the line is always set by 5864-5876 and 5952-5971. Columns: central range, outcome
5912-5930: 0.68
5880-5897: 3.60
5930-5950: 0.42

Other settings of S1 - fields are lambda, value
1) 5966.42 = 16.48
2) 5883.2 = 13.22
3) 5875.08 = 17.41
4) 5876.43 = 14.69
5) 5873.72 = 14.54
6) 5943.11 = 12.46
